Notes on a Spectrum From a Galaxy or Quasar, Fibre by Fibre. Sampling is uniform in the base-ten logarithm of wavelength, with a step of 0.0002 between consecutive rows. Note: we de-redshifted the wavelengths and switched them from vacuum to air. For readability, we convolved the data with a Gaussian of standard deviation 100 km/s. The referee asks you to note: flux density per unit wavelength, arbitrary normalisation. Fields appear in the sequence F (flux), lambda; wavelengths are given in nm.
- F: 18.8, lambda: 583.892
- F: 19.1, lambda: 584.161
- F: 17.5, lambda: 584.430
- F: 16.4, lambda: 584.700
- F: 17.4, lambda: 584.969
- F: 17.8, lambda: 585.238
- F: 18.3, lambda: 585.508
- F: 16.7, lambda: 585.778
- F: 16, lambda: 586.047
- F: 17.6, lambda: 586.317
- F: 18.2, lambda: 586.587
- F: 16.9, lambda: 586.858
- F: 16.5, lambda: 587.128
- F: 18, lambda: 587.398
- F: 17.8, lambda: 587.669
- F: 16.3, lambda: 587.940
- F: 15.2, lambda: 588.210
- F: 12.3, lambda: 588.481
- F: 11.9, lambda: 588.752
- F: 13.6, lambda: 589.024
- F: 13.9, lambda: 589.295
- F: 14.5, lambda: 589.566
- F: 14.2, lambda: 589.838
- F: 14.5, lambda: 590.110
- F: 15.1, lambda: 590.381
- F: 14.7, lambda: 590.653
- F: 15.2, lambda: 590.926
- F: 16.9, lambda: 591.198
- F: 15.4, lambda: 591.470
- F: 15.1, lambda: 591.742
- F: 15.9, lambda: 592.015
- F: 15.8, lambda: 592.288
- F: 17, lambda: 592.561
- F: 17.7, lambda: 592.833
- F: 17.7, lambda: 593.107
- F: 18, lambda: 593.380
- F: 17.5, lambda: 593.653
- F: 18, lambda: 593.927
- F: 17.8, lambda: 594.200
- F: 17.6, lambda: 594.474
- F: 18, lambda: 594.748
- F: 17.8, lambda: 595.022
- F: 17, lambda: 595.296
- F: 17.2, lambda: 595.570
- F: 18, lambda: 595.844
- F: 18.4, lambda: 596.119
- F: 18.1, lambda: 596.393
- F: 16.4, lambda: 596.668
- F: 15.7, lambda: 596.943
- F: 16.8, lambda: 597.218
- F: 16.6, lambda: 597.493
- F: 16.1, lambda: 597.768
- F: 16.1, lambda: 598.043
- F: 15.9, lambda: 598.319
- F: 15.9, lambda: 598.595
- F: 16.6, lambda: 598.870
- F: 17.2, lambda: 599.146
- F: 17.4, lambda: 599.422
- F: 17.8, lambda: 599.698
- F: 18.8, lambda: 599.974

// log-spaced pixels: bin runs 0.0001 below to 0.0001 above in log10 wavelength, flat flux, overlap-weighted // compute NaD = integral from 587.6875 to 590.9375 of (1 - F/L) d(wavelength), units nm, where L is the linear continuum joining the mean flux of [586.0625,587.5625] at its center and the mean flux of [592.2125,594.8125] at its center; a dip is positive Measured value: 0.566 nm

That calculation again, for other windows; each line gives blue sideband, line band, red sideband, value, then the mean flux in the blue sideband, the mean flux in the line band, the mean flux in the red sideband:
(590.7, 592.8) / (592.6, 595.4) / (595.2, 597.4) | -0.193 nm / 15.9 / 17.7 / 17.2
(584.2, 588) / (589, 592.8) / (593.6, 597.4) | 0.466 nm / 17.3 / 15.2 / 17.4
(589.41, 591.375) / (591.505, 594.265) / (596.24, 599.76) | -0.251 nm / 15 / 17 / 16.6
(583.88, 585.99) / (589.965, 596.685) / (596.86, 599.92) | 0.063 nm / 17.6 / 16.8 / 16.6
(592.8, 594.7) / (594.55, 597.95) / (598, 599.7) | 0.010 nm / 17.8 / 17.2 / 16.6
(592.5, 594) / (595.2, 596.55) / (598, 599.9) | -0.037 nm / 17.7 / 17.7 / 16.8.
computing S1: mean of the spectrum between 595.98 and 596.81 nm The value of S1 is 17.6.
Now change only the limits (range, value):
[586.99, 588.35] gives 16.8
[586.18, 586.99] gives 17.5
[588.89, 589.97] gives 14.1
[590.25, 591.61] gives 15.5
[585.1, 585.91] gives 17.6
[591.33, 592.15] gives 15.5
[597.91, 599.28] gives 16.3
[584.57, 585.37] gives 17.2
